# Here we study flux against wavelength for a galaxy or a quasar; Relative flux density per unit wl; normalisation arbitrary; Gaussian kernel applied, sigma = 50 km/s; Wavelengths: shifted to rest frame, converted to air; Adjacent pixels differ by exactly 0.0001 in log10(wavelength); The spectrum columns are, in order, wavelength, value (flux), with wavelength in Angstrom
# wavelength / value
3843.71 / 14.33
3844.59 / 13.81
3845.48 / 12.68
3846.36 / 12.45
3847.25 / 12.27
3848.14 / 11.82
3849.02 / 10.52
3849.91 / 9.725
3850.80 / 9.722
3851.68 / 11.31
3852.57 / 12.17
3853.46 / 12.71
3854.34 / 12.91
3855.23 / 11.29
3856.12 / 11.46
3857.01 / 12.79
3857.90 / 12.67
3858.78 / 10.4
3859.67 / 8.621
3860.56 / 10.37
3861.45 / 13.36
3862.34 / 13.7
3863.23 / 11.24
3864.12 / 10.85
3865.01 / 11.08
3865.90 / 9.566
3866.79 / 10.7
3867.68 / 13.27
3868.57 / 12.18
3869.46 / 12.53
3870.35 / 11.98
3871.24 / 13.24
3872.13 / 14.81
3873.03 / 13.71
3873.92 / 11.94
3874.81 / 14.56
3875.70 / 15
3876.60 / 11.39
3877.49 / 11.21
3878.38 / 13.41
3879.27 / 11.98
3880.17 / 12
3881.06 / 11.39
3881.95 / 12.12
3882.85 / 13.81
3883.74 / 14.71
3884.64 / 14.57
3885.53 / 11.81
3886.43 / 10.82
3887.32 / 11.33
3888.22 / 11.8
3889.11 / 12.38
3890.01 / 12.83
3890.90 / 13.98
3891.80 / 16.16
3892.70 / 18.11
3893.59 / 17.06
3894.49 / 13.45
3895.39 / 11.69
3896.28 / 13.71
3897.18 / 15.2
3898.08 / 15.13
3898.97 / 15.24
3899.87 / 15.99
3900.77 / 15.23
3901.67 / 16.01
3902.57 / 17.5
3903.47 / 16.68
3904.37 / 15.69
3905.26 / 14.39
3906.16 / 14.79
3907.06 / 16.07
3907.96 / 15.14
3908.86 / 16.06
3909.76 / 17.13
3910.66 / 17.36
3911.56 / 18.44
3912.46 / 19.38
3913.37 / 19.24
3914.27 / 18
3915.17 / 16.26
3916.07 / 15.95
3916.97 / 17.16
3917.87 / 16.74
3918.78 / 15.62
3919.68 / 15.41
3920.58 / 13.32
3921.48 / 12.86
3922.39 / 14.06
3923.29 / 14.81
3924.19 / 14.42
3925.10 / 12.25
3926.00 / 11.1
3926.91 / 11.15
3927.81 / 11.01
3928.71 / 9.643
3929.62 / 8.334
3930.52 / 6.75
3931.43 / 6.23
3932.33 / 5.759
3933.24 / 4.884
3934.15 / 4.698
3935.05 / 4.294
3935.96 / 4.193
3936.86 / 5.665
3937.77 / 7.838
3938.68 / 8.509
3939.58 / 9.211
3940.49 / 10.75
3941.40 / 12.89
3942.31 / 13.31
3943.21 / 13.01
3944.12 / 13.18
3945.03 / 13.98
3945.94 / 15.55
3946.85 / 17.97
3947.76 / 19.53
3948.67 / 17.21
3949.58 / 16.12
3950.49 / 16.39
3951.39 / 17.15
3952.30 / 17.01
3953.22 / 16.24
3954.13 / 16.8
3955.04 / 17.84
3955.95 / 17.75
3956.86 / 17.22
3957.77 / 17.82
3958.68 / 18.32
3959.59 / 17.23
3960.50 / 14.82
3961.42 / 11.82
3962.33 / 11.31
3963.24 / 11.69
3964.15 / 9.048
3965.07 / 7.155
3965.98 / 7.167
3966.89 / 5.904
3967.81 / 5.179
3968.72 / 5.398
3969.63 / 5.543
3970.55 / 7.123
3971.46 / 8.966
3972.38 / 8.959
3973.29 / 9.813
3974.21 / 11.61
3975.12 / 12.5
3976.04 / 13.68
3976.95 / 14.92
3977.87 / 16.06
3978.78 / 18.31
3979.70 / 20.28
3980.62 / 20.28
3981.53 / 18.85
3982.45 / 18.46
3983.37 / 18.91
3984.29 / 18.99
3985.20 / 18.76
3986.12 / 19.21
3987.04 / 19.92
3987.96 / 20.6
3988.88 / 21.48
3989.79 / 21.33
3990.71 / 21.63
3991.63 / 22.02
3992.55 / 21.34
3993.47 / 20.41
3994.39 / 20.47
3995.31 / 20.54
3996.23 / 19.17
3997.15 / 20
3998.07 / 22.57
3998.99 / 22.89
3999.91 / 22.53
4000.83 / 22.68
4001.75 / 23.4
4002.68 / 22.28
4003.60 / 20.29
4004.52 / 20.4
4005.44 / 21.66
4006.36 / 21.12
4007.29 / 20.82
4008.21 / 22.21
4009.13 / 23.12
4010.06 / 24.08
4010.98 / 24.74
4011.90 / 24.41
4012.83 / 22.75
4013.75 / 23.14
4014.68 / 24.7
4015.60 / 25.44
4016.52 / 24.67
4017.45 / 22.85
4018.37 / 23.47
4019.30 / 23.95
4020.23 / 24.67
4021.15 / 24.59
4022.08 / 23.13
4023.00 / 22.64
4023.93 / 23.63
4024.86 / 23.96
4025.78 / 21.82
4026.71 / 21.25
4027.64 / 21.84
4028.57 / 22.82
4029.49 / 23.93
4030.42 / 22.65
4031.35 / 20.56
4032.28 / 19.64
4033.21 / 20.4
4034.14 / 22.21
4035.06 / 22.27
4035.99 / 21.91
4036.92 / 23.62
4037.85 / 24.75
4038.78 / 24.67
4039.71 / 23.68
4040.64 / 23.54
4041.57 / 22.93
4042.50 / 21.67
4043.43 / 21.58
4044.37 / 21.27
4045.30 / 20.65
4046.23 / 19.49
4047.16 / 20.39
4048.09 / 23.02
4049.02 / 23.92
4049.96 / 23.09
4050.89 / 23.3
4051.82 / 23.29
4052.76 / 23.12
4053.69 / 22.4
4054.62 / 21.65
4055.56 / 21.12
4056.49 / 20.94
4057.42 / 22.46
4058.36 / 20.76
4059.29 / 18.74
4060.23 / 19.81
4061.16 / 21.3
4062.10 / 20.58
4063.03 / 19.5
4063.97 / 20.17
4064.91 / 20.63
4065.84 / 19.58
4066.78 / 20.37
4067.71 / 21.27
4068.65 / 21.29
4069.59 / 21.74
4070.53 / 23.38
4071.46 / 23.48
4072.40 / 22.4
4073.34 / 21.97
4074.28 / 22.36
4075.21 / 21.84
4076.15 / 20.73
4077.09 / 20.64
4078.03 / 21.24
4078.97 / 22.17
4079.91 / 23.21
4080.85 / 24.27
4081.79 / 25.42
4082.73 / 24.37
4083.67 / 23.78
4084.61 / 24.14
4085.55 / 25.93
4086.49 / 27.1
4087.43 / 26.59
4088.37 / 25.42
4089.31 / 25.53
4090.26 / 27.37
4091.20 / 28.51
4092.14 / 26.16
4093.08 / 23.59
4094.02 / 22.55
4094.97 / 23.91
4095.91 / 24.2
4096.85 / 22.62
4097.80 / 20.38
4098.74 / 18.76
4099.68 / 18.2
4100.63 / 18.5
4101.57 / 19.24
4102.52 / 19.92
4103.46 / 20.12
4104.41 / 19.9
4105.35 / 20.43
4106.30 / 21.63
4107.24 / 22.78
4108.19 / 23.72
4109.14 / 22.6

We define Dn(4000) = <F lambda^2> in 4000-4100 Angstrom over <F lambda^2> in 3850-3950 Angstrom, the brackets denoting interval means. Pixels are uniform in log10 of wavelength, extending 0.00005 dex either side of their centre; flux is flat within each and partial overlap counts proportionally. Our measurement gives 1.88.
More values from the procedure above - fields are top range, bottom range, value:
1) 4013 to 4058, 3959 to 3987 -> 1.79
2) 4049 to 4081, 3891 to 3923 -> 1.47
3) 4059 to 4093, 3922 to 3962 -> 1.94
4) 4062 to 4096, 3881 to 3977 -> 1.91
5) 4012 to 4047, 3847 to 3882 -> 2.07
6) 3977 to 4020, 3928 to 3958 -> 1.80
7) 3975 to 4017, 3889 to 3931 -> 1.48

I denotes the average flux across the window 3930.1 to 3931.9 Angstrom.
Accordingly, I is 6.48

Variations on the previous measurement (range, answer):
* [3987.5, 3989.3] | 21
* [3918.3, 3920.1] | 15.5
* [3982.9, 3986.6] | 19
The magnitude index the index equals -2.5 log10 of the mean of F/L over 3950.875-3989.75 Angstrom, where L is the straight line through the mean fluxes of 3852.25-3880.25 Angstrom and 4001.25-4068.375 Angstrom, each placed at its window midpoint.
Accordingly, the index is 0.26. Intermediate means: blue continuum 12.2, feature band 14.5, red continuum 22.3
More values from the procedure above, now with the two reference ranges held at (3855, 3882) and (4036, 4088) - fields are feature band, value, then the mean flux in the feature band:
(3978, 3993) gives -0.09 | 19.9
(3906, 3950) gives 0.17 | 12.9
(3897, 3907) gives -0.13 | 15.7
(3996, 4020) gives -0.17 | 22.7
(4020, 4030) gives -0.14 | 23.1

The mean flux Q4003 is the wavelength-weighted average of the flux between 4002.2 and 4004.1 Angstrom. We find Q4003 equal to 21.2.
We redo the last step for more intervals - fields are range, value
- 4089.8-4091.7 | 28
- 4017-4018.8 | 23.2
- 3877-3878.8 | 12.3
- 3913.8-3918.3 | 16.9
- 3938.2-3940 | 8.86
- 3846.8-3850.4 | 11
